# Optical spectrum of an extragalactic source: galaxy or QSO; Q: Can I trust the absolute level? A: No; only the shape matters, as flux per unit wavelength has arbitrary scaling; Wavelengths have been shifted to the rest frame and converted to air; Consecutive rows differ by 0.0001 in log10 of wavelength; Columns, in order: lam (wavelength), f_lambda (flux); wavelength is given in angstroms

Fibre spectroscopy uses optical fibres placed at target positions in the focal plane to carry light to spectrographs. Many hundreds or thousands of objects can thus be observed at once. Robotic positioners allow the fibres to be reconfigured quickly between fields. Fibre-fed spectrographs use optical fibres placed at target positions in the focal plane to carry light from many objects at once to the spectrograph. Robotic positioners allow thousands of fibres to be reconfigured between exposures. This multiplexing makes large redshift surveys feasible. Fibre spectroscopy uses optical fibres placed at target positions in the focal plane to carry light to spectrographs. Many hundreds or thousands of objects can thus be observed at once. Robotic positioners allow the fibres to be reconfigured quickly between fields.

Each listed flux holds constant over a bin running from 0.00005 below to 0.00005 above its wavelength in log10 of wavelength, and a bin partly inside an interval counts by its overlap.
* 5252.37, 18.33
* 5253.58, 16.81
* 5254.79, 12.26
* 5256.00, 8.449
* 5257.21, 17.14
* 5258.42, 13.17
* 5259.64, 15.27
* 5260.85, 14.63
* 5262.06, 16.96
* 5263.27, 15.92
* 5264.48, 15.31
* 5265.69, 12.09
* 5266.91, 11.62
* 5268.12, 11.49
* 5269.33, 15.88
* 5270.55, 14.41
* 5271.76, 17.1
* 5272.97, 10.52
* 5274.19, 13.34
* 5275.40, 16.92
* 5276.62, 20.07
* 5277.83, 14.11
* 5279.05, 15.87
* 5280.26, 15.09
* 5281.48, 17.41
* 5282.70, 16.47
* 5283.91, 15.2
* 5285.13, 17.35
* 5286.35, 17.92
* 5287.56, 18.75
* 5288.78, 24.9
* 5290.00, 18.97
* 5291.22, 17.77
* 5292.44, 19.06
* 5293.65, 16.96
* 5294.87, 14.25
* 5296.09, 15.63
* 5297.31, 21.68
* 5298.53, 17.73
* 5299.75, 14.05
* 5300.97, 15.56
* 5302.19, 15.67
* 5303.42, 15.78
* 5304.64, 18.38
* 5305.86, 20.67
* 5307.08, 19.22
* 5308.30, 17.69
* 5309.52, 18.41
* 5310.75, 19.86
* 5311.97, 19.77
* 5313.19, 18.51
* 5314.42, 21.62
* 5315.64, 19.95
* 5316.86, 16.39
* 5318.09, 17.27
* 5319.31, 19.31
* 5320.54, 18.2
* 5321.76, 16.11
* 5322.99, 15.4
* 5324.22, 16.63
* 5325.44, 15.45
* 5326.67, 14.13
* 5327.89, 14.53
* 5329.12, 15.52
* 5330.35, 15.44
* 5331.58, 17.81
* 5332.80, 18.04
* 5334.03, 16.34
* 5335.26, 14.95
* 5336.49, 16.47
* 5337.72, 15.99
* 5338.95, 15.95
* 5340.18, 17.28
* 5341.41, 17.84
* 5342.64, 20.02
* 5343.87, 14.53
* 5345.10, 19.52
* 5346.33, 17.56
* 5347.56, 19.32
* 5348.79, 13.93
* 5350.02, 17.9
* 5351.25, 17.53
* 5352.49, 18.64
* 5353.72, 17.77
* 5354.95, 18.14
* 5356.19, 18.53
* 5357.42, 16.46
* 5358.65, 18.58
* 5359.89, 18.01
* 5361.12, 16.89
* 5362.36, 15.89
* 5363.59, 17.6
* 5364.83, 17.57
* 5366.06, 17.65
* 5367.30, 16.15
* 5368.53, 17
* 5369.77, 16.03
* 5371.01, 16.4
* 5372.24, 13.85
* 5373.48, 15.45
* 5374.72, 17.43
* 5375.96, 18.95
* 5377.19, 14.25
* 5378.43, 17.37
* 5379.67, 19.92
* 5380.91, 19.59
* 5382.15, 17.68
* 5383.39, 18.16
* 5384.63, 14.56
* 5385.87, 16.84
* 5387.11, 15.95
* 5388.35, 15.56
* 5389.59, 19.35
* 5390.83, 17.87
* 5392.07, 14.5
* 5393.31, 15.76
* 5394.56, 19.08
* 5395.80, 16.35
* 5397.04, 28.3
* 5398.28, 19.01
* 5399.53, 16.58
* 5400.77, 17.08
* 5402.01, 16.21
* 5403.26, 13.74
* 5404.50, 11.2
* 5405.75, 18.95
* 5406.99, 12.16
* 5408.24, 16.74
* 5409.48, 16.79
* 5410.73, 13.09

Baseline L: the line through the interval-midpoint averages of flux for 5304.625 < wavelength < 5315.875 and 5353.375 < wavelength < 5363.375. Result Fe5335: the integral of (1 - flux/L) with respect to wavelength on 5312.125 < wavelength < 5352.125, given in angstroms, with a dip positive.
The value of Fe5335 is 3.2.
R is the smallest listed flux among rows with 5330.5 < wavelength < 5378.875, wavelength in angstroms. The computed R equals 13.85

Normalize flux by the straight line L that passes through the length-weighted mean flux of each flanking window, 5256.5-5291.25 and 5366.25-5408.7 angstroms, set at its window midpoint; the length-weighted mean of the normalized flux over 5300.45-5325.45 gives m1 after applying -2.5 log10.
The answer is -0.11 mag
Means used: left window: 15.9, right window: 16.9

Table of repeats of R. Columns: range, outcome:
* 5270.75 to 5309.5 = 10.52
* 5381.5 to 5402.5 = 14.5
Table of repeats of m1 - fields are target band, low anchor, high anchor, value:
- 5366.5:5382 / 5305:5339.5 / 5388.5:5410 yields 0.014 mag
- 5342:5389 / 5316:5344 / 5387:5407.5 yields -0.026 mag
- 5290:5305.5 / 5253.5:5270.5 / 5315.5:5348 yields -0.106 mag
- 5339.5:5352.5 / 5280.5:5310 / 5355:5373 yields -0.029 mag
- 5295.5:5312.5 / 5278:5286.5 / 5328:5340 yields -0.102 mag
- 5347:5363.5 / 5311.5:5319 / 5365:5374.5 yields -0.036 mag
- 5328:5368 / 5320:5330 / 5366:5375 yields -0.081 mag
